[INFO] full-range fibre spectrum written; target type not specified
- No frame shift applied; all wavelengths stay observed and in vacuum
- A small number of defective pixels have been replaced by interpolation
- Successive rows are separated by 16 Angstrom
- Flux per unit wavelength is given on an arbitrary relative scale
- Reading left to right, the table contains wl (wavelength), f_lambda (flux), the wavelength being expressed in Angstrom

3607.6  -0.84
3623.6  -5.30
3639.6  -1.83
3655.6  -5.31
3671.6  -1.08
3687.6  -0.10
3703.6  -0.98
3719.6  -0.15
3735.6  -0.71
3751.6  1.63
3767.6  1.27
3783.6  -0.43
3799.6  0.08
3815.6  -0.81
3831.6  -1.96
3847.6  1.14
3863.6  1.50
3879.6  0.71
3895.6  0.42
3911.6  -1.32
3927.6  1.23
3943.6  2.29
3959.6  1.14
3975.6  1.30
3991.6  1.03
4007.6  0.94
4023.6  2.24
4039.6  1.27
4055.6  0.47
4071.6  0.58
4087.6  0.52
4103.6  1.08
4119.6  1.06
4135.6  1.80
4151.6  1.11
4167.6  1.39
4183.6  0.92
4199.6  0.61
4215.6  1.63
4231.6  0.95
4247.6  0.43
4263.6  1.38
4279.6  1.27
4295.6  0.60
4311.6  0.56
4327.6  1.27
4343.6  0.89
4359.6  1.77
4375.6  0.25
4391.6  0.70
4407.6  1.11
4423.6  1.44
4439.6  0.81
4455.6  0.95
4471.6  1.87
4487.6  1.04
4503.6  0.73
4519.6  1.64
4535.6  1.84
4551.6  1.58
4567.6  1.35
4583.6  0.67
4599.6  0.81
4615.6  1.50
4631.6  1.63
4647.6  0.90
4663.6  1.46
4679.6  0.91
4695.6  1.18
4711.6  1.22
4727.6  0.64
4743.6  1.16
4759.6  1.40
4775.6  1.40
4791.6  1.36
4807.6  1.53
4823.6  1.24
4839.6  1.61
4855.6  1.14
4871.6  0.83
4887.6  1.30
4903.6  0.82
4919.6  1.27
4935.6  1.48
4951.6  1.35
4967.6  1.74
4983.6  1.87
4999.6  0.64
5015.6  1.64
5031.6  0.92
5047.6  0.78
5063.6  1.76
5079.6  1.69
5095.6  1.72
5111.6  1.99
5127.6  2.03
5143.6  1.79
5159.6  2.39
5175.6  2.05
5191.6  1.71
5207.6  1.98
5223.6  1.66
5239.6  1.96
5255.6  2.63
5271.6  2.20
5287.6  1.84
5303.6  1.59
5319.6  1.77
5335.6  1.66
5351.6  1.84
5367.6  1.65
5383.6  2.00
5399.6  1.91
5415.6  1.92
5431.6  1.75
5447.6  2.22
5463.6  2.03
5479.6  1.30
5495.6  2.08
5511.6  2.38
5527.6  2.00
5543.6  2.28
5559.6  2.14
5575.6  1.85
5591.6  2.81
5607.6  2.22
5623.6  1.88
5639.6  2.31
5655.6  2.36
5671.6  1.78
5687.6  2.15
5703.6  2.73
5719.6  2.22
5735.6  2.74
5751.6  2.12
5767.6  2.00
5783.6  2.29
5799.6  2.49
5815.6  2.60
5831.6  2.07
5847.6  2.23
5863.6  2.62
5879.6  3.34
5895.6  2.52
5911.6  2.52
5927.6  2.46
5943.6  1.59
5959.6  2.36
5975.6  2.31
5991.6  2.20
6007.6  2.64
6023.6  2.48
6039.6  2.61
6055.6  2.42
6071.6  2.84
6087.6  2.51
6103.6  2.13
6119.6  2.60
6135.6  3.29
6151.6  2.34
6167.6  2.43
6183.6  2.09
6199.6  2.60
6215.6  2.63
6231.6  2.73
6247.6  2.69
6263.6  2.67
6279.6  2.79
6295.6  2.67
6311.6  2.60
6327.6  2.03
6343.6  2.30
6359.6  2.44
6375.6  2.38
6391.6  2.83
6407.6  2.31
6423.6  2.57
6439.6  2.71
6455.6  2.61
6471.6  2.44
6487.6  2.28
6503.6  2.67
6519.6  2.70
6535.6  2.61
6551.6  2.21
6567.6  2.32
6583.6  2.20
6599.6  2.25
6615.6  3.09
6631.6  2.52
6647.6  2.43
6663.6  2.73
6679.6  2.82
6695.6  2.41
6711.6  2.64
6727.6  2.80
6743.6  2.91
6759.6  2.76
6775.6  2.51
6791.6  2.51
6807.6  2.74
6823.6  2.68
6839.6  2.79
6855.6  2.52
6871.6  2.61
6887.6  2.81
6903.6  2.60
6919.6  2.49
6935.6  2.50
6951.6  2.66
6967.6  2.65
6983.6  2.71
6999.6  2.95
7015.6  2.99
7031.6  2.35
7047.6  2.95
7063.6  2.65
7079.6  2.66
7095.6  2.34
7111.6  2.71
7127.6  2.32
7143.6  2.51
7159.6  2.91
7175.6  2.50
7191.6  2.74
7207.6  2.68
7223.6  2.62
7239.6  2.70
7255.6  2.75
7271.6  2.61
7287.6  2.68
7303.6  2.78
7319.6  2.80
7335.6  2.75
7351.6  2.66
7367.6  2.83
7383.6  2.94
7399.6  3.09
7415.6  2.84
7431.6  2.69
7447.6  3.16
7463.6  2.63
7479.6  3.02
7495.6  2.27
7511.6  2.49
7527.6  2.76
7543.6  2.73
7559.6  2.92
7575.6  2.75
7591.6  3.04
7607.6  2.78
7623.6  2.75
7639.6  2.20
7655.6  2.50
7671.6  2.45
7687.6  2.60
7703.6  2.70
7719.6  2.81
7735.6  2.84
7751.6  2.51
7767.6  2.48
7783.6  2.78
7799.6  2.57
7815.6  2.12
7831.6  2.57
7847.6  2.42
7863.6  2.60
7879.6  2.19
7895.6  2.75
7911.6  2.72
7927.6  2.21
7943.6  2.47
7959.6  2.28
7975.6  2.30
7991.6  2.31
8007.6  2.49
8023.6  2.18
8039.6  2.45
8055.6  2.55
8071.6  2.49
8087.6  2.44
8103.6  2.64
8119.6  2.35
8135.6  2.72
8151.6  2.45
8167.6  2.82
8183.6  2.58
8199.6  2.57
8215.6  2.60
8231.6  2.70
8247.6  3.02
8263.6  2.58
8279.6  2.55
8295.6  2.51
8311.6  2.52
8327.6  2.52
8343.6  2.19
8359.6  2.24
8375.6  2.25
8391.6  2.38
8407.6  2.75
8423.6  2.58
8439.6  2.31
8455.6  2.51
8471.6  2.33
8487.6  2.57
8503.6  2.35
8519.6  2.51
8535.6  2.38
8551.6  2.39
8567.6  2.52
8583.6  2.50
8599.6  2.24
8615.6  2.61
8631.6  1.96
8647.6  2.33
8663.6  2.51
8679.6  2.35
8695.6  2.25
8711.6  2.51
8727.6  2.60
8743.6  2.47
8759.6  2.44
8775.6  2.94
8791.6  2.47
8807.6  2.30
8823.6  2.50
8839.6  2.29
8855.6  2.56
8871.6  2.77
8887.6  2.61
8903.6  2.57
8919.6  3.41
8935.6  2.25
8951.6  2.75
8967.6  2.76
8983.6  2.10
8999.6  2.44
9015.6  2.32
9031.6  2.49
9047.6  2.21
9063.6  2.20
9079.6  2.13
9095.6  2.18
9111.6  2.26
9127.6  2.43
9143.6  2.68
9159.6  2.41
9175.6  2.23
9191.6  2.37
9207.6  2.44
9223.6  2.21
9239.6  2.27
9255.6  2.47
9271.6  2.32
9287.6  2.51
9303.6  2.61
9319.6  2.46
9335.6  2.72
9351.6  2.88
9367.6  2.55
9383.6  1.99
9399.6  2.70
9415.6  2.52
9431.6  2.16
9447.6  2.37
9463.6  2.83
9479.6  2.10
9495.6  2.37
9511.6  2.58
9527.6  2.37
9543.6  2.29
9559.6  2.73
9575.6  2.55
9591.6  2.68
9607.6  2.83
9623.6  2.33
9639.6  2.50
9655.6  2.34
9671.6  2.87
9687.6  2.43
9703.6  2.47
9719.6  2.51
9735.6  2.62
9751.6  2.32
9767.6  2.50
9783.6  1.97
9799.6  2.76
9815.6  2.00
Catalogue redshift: 0.27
